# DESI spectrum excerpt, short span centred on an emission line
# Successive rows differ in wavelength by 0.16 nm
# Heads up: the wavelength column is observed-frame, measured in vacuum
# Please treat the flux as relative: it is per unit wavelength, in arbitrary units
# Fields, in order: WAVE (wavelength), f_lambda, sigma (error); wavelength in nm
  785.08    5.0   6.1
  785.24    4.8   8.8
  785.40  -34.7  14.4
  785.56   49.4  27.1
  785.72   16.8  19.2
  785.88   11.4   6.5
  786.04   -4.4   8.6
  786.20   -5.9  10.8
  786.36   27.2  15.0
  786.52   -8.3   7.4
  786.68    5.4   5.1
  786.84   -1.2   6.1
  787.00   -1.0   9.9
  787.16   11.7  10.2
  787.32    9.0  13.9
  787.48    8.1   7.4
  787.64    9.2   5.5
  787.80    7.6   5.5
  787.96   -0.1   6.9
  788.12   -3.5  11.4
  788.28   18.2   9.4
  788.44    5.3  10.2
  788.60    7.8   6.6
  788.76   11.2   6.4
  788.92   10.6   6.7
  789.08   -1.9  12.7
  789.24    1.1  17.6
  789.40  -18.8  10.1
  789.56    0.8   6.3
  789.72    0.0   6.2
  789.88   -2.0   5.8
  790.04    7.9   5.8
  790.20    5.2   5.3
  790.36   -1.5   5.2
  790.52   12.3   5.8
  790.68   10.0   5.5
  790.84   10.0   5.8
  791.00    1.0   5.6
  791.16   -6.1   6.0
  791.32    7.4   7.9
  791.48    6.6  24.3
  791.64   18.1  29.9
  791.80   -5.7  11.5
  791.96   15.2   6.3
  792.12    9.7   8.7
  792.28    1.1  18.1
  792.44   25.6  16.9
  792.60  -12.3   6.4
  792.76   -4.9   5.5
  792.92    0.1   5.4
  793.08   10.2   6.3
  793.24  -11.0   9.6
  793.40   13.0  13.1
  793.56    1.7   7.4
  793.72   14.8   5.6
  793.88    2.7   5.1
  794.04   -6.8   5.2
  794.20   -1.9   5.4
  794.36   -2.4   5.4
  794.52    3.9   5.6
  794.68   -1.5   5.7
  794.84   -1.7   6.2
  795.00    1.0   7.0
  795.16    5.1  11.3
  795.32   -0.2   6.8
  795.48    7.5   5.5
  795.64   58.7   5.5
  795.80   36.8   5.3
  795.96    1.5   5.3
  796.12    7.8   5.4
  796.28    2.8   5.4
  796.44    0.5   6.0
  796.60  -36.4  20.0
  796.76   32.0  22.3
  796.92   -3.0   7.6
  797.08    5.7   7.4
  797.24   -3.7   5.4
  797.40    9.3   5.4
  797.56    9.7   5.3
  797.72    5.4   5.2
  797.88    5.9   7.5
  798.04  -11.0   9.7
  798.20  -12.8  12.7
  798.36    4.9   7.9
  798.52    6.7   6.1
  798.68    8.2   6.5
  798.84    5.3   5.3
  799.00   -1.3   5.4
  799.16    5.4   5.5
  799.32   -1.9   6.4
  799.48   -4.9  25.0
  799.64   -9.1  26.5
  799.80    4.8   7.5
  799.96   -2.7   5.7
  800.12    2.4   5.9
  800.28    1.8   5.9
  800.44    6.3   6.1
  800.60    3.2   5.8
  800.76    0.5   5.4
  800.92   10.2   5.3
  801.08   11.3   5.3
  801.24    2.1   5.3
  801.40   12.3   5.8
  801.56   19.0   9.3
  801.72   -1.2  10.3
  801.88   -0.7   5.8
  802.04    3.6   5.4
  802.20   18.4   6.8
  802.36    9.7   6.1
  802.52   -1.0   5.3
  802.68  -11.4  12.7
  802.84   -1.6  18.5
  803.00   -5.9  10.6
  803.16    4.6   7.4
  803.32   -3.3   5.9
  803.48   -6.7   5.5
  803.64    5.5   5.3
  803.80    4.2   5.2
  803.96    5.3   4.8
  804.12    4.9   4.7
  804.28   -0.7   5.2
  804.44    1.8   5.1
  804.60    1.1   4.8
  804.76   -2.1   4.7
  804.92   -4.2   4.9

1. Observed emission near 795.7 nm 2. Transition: H-alpha 6563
